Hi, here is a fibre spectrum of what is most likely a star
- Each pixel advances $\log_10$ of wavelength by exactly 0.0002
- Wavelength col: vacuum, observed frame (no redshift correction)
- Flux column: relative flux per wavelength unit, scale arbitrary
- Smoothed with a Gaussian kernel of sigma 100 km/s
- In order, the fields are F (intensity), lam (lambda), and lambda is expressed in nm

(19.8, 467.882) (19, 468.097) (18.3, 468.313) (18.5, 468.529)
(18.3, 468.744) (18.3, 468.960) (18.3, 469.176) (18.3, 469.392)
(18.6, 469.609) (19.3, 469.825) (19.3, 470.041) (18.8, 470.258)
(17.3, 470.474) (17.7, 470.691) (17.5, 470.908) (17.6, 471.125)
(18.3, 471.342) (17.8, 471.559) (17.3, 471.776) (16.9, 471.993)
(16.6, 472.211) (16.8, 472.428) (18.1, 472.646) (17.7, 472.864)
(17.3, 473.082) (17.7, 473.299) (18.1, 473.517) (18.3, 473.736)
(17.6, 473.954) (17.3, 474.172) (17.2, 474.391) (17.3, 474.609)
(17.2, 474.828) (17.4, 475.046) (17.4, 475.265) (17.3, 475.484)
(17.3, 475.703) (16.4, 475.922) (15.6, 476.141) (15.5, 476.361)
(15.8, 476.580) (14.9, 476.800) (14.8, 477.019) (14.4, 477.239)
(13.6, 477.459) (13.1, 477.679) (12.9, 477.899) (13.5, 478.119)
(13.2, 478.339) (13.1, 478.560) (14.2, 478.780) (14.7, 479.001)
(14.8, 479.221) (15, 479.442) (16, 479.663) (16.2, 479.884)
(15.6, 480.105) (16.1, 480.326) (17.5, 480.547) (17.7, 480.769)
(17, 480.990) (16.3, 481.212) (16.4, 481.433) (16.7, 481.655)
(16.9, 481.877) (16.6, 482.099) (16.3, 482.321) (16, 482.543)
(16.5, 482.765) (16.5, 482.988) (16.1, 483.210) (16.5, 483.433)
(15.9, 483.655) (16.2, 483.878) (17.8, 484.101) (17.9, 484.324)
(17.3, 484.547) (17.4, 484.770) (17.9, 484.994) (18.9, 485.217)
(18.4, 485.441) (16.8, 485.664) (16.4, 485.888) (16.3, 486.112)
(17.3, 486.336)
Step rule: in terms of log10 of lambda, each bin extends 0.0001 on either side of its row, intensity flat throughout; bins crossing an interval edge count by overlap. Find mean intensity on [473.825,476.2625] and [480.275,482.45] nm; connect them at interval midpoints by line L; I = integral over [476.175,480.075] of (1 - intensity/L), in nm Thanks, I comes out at 0.56 nm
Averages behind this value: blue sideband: 17.1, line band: 14.5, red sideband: 16.8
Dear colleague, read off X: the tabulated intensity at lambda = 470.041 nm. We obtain 19.3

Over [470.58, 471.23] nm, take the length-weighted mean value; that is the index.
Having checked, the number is 17.6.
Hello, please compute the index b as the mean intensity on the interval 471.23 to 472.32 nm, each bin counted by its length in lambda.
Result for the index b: 17.4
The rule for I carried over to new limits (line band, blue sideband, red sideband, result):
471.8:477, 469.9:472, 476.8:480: -0.25 nm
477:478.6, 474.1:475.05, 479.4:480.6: 0.29 nm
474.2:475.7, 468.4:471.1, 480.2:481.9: 0.03 nm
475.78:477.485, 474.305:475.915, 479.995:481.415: 0.19 nm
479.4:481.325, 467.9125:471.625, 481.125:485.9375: 0.09 nm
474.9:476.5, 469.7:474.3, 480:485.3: 0.07 nm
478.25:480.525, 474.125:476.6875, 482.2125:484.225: 0.22 nm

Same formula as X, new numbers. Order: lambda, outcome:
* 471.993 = 16.9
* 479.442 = 15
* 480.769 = 17.7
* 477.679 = 13.1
